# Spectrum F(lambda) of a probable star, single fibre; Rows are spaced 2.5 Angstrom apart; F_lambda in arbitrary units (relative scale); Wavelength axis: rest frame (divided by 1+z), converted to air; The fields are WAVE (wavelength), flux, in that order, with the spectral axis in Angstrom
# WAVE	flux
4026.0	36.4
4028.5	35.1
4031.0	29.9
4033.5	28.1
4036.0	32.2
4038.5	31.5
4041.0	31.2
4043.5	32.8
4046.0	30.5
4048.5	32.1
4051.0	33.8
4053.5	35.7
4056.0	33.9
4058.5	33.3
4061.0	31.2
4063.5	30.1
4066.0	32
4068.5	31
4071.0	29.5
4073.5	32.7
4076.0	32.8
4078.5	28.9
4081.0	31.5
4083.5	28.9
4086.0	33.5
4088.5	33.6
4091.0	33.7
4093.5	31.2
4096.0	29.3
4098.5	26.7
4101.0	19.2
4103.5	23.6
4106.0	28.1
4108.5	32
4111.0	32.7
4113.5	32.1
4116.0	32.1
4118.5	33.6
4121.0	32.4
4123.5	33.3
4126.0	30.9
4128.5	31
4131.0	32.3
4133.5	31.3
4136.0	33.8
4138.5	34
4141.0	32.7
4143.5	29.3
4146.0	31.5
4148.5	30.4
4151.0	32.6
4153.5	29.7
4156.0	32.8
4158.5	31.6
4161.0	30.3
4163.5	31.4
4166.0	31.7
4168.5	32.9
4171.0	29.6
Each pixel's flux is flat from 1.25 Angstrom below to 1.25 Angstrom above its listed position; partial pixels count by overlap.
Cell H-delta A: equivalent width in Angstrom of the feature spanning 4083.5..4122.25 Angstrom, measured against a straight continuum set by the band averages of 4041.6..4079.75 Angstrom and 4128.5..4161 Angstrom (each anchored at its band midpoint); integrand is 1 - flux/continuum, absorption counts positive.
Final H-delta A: 2.0 Angstrom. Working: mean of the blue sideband 32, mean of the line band 30.2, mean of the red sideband 31.7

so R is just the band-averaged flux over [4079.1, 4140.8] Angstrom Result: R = 30.9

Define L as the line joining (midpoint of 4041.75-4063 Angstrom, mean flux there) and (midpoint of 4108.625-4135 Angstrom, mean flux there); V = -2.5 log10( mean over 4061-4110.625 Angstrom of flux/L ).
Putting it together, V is 0.09 mag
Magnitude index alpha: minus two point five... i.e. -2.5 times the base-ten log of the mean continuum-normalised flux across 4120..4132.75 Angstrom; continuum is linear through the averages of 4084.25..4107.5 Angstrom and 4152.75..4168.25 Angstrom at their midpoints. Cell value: -0.07 mag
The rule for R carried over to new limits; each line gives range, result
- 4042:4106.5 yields 30.8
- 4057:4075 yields 31.5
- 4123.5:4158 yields 31.8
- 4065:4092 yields 31.6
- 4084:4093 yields 33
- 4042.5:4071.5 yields 32.2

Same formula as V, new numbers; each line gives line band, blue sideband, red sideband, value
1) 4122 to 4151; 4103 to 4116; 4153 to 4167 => -0.04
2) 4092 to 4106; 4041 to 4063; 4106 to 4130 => 0.22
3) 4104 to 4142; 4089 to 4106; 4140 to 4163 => -0.09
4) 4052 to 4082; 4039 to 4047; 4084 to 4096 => 0.00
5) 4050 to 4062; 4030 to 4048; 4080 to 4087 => -0.09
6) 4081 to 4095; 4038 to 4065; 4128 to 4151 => 0.00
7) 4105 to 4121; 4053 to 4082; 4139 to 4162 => -0.01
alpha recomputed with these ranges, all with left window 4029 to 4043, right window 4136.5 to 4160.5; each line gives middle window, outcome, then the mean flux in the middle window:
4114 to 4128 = -0.03 mag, 32.4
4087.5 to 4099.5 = 0.01 mag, 30.9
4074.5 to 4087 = 0.00 mag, 31.1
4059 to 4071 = 0.00 mag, 31.1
